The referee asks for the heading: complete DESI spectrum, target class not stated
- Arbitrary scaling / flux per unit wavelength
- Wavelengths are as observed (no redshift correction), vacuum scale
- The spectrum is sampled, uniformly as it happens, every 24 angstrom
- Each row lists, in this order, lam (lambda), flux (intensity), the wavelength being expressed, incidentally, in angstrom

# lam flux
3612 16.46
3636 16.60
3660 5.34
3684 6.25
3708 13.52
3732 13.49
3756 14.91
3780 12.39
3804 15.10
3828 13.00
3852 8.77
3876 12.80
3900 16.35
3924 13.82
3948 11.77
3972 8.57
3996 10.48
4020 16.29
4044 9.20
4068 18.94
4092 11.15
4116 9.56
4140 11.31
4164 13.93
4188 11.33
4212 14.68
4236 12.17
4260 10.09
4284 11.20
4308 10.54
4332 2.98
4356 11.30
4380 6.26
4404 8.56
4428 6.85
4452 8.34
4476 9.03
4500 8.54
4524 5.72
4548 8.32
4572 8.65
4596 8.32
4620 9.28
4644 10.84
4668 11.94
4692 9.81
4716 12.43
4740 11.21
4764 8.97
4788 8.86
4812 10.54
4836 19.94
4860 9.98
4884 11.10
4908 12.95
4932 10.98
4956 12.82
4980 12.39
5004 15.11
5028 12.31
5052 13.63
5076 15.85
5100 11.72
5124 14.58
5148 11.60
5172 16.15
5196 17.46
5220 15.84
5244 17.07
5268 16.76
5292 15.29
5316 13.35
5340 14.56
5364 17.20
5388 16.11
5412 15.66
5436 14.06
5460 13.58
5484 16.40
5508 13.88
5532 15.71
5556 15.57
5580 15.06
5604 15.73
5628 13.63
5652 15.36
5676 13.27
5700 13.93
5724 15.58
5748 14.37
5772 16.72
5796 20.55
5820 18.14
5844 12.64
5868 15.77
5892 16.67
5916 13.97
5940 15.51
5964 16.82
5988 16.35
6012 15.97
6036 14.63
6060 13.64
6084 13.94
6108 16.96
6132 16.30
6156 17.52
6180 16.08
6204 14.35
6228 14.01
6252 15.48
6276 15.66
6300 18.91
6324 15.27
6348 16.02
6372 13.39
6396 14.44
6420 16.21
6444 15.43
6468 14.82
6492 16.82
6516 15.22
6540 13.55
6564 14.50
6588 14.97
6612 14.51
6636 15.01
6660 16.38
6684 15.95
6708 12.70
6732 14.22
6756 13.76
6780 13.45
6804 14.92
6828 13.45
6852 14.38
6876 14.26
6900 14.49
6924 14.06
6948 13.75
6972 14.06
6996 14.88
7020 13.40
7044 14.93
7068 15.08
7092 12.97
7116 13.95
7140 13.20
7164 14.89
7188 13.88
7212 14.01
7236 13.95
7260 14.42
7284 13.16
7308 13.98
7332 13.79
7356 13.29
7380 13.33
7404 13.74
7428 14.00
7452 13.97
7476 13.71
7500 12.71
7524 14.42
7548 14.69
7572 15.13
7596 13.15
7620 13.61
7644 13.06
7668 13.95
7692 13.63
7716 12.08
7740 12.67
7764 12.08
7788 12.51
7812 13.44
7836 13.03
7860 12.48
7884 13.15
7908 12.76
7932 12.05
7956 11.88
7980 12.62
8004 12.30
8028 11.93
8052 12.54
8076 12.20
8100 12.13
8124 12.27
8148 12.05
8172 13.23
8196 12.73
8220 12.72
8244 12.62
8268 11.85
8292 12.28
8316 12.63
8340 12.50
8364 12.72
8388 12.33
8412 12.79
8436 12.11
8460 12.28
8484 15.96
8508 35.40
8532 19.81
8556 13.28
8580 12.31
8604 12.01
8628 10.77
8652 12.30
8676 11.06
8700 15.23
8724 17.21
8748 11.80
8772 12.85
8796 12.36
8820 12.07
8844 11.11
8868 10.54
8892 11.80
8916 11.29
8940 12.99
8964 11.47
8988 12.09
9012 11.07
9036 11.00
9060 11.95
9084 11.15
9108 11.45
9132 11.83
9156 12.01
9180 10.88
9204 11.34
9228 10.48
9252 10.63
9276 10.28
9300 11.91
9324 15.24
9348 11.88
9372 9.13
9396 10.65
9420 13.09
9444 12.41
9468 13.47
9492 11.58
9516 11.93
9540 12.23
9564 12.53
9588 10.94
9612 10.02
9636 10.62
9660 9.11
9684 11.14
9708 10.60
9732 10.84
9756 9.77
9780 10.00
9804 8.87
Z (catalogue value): 0.30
